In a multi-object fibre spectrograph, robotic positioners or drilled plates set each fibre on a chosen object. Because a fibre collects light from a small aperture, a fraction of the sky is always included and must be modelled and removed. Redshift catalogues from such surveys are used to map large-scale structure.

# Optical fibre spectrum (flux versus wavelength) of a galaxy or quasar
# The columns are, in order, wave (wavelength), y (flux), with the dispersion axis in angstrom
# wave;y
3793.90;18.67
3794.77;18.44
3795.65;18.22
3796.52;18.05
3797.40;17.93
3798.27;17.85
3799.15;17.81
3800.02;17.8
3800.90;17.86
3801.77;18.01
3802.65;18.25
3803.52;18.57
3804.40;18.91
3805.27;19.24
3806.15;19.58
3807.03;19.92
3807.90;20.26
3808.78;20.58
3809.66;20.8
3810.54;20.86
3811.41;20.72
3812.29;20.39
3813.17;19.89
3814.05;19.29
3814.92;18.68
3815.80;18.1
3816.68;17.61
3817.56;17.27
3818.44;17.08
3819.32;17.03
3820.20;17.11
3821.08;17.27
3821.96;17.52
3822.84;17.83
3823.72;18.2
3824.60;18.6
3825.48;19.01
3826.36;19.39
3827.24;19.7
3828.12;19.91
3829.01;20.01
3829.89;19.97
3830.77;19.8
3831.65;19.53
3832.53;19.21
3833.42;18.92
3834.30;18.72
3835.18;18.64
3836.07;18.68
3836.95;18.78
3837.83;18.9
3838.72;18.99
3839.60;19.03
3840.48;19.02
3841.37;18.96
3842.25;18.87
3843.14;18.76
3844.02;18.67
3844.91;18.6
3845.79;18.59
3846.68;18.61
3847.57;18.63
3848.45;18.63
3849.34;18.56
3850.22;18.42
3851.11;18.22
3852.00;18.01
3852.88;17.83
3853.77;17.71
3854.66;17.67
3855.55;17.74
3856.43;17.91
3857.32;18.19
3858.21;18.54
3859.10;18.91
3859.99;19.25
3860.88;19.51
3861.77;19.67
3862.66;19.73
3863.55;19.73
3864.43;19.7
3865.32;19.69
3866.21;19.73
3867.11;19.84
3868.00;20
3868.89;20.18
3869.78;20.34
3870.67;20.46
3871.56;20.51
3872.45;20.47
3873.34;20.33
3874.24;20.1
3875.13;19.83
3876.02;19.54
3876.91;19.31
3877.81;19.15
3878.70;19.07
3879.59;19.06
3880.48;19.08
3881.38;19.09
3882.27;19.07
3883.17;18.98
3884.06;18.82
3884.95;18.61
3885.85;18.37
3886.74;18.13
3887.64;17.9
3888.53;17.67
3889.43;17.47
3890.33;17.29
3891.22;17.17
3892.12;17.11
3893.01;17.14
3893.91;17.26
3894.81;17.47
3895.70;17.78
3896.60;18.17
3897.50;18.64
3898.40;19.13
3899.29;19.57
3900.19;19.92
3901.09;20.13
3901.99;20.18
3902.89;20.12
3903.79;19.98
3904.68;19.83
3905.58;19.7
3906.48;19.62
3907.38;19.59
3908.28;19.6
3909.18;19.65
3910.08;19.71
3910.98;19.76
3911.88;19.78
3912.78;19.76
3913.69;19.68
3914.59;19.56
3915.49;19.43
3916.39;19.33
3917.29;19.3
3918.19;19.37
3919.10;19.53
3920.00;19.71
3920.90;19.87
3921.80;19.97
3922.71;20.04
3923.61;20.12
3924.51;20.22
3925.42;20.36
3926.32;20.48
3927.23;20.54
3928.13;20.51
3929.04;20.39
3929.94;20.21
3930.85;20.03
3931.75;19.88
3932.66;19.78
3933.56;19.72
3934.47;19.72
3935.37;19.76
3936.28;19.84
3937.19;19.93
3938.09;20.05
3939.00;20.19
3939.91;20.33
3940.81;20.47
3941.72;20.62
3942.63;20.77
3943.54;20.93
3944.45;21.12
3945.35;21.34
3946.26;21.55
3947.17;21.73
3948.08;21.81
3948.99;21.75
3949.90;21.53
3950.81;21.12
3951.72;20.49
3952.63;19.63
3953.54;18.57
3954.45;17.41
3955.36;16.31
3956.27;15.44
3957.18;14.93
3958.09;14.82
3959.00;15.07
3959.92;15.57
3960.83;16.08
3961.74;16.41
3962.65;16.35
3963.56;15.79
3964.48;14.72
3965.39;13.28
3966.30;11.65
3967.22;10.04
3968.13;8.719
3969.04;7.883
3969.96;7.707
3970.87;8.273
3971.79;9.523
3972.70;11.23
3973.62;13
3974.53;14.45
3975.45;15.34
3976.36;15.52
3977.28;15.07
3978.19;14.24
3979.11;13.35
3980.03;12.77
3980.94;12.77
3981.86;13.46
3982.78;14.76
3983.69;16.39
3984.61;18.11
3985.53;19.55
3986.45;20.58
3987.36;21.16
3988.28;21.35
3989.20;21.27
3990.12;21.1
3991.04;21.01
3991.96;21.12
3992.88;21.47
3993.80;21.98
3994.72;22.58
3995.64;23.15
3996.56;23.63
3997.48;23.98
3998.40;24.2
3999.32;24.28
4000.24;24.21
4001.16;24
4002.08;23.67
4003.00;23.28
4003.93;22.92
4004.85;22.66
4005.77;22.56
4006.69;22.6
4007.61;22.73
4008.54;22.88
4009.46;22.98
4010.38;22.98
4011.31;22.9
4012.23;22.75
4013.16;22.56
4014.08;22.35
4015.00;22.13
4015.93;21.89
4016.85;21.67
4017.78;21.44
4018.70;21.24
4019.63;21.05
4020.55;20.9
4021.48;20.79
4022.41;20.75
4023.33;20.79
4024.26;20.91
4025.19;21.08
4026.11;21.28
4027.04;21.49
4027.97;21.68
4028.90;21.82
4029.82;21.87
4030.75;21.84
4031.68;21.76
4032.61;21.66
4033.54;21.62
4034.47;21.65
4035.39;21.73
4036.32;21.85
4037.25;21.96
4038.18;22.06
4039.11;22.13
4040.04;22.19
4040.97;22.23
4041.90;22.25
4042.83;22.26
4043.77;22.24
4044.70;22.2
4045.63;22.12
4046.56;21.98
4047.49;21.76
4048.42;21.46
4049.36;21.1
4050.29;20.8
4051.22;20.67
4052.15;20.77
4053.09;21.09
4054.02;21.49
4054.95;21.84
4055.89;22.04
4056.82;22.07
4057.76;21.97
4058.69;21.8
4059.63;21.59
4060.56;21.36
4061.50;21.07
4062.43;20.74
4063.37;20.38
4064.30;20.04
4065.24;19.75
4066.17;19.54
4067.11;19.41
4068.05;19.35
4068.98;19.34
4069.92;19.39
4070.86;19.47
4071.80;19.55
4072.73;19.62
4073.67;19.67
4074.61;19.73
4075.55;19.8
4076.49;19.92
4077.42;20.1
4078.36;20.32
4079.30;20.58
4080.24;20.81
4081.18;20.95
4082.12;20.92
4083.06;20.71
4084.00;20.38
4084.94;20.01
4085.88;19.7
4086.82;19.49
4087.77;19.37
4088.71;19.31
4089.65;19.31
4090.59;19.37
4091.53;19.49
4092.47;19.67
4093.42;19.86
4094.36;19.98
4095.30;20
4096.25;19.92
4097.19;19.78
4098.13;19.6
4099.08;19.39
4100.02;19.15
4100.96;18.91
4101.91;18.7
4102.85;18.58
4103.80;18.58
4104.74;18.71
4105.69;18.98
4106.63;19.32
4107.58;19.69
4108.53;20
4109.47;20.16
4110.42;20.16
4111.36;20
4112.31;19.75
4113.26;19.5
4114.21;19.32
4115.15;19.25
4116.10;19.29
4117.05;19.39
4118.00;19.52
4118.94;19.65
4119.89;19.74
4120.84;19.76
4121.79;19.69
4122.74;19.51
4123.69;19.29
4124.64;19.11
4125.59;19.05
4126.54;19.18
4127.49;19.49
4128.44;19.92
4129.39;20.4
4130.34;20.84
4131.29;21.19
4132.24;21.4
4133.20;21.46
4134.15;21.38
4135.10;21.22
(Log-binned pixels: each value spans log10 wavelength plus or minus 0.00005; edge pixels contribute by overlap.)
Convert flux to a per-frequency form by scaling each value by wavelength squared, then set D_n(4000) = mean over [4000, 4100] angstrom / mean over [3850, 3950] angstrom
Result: 1.2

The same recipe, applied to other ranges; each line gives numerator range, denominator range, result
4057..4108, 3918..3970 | 1.16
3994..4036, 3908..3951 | 1.15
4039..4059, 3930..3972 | 1.31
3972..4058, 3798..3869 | 1.21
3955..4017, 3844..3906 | 1.02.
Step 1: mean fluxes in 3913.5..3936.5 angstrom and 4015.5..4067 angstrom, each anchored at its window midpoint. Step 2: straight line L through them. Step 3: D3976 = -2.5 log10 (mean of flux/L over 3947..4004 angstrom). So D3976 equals 0.18 mag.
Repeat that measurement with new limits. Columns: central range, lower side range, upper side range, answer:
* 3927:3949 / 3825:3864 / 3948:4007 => -0.14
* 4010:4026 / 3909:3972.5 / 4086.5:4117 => -0.15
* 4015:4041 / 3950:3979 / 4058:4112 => -0.24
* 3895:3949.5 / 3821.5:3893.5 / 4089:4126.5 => -0.05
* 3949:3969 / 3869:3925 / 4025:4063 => 0.26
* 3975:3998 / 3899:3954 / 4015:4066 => 0.12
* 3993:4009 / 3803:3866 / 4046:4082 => -0.15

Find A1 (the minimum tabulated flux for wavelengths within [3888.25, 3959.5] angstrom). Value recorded 14.82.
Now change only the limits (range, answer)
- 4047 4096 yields 19.31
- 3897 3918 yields 18.64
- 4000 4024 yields 20.75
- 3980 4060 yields 12.77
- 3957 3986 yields 7.707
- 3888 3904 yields 17.11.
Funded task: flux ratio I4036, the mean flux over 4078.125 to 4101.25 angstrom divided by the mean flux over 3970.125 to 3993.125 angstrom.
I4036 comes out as 1.23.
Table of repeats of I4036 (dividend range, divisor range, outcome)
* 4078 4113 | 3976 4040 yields 0.94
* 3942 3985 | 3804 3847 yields 0.83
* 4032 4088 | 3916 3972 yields 1.16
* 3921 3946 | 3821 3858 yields 1.09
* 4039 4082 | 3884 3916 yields 1.11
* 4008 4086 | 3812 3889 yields 1.12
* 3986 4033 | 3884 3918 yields 1.17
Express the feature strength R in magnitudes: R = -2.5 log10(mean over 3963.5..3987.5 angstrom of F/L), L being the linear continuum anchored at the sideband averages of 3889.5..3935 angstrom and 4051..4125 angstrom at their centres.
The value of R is 0.40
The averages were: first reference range 19.4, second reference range 19.9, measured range 13.5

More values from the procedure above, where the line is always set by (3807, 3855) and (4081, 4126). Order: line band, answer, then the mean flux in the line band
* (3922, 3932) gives -0.064 mag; 20.2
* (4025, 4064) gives -0.118 mag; 21.6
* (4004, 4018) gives -0.166 mag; 22.5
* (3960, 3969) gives 0.382 mag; 13.5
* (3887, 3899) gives 0.074 mag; 17.7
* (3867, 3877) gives -0.066 mag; 20.1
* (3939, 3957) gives -0.051 mag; 20.1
